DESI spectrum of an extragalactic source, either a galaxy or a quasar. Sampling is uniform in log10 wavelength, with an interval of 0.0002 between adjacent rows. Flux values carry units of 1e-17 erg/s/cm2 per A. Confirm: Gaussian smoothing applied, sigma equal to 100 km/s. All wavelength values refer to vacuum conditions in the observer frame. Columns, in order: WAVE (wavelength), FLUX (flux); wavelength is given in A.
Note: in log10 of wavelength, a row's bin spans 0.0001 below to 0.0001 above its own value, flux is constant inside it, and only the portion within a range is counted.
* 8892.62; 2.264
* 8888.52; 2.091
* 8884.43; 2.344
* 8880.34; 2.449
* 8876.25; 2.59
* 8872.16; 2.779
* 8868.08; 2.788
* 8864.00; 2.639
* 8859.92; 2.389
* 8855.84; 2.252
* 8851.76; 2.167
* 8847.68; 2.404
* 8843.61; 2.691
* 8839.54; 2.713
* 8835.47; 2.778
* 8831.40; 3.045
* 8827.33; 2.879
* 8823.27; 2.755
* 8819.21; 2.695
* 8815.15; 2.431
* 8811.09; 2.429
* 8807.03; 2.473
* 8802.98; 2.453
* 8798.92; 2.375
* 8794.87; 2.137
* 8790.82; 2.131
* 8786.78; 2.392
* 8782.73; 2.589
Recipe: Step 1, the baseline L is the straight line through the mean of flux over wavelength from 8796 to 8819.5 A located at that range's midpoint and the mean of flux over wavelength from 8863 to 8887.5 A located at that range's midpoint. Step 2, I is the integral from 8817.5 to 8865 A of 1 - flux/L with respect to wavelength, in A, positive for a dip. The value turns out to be -2.0 A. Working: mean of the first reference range 2.45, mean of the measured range 2.62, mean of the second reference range 2.58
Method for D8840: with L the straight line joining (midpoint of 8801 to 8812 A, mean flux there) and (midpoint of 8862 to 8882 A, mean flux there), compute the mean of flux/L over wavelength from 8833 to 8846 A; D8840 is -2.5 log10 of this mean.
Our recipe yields -0.07 mag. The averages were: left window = 2.45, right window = 2.65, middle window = 2.73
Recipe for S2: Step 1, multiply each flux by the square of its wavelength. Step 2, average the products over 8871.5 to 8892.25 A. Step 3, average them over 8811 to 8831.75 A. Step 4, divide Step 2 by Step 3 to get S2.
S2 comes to 0.90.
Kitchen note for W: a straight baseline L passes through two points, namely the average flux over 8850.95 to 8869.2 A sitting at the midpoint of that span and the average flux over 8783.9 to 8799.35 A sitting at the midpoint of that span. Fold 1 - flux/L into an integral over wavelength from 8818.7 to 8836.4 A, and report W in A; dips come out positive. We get -3.62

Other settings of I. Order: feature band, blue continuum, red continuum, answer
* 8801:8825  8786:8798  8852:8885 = -2.46 A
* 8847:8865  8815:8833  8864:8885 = 2.18 A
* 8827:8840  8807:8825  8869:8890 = -1.68 A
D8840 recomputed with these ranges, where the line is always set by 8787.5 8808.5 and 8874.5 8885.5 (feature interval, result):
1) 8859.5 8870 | -0.08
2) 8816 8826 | -0.15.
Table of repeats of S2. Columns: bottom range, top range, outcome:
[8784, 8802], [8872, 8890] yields 1.08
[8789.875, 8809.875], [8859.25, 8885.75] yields 1.13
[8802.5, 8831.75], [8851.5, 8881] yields 0.97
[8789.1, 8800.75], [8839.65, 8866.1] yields 1.12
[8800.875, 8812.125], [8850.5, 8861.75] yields 0.94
